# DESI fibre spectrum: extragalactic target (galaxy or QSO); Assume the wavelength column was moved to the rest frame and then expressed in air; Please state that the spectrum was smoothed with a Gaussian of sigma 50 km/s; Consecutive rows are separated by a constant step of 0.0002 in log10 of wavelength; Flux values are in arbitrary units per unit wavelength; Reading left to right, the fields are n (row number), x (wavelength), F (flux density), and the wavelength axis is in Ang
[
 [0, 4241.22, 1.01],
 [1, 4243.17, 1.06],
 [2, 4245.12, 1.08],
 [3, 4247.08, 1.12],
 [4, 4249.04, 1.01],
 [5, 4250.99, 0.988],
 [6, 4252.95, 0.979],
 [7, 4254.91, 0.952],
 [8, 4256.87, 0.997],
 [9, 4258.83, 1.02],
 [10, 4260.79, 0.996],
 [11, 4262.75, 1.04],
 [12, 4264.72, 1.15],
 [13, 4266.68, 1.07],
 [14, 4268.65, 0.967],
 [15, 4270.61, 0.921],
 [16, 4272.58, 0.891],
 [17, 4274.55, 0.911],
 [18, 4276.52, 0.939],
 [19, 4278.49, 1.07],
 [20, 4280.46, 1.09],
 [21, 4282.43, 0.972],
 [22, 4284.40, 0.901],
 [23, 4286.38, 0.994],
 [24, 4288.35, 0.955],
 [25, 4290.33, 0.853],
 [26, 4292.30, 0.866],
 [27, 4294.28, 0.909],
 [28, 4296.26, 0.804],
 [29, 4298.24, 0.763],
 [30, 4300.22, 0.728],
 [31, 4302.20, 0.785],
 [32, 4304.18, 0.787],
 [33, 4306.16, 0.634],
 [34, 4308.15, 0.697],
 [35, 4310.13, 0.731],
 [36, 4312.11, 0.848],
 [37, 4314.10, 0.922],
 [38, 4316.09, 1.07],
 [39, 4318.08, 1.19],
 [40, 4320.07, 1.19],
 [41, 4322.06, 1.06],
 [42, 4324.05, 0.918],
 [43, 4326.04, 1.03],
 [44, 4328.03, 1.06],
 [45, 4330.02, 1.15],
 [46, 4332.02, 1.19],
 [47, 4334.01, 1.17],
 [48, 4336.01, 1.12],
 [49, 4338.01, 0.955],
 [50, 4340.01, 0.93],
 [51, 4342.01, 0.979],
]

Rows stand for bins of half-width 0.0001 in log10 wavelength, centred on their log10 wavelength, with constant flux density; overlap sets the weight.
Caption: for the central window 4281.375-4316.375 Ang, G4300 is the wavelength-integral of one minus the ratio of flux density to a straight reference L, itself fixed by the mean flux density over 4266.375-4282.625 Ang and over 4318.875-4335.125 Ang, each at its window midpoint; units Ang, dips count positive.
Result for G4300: 6.5 Ang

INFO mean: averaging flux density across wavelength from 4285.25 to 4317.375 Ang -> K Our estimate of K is 0.837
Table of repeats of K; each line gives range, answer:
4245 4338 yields 0.967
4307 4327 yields 0.963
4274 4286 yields 0.983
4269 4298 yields 0.93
